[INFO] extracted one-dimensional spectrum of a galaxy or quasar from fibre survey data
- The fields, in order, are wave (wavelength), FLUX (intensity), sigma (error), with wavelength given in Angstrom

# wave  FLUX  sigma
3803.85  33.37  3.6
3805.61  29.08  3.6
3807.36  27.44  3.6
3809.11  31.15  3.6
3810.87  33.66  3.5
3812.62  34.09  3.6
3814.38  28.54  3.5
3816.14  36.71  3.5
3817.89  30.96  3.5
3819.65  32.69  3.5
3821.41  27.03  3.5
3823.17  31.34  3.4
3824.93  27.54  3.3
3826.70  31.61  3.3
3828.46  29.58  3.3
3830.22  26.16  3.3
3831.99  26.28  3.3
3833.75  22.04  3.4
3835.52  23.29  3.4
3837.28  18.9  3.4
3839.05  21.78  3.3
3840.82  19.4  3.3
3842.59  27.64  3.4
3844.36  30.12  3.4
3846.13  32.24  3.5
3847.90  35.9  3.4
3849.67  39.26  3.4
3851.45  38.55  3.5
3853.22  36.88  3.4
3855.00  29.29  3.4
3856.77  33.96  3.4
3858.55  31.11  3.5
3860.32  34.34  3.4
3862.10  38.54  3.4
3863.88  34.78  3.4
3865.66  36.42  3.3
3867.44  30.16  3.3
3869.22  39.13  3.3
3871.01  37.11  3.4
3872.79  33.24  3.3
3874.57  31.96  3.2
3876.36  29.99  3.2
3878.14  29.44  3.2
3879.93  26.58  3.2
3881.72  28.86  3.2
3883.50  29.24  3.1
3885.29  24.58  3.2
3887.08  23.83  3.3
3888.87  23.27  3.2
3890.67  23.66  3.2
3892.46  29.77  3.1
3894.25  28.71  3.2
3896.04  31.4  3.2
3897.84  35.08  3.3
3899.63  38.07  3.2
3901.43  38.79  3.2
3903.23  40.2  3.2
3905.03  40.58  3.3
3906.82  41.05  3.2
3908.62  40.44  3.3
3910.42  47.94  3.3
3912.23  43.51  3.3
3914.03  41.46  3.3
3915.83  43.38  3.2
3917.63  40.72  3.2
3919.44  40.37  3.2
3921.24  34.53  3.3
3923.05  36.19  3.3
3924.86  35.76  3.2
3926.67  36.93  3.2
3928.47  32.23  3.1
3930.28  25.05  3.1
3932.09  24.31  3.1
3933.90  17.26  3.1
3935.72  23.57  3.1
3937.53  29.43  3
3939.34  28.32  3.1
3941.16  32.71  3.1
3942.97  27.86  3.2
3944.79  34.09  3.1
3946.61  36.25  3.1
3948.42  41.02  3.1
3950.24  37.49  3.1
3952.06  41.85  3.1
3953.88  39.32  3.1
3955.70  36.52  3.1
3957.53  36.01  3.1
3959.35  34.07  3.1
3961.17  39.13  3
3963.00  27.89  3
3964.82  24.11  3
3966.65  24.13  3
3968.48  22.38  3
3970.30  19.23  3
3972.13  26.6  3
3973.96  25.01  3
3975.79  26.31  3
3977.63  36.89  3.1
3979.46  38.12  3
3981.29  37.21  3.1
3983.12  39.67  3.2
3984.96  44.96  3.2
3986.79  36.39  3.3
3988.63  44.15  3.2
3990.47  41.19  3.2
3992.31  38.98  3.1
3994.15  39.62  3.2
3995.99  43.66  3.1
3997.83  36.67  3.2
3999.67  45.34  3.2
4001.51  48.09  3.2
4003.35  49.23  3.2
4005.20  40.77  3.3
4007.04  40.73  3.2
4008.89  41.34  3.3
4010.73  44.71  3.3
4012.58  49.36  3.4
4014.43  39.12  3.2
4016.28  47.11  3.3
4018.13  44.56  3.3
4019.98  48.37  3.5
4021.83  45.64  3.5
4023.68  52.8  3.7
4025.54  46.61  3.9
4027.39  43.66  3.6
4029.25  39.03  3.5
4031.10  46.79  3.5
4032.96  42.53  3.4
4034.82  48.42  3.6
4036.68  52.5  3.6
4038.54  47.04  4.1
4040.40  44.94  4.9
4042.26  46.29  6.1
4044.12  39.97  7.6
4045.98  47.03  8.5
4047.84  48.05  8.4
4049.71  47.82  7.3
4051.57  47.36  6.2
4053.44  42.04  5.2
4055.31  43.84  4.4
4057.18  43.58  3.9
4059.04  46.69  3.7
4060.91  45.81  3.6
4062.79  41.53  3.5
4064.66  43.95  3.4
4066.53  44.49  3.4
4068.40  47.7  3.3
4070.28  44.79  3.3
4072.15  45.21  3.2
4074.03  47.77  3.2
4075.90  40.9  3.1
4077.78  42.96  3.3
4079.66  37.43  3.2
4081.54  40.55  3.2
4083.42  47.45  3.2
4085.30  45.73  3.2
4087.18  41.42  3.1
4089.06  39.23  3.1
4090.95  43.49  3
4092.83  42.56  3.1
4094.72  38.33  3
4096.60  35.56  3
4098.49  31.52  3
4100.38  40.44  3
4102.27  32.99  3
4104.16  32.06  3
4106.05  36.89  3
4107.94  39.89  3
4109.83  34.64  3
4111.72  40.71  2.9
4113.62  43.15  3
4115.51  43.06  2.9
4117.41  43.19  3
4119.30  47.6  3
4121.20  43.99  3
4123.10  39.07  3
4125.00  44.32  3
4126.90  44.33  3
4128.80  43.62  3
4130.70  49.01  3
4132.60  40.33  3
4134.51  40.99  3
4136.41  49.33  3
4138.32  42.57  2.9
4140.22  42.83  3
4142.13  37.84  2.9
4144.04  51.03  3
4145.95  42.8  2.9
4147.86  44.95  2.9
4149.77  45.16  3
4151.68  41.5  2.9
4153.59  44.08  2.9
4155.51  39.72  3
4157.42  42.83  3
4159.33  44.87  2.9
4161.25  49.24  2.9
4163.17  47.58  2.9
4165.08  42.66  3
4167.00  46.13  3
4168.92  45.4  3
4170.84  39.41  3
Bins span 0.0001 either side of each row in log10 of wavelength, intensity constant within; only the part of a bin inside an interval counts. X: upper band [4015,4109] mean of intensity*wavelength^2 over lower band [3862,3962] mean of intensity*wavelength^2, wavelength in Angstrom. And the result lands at 1.38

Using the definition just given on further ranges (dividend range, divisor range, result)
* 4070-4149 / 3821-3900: 1.57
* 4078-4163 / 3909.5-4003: 1.30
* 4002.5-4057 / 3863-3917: 1.43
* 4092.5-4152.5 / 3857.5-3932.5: 1.36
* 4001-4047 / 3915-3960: 1.40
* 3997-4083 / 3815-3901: 1.62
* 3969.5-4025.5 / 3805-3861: 1.47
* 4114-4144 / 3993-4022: 1.06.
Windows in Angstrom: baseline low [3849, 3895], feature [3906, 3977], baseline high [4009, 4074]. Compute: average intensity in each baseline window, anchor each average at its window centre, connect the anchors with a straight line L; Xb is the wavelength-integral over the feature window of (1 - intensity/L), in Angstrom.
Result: 7.4 Angstrom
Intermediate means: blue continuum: 31.6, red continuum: 45.5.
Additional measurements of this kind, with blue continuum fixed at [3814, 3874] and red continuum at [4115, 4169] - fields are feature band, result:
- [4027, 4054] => -4.1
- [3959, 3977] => 4.8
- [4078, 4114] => 2.5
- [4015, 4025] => -2.2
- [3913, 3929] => -1.7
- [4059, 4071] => -1.2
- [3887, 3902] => 1.3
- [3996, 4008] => -1.7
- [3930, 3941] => 3.1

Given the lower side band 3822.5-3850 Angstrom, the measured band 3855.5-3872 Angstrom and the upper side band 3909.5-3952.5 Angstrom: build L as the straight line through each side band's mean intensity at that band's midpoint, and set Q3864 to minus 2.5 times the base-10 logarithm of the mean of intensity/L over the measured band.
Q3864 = -0.183 mag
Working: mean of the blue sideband 27.4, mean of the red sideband 34.6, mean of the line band 34.9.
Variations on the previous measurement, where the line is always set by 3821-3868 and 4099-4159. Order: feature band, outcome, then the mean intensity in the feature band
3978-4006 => -0.144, 41.5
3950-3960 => -0.085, 37.6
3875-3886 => 0.121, 28.3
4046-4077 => -0.152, 45.1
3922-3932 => 0.036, 32.5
